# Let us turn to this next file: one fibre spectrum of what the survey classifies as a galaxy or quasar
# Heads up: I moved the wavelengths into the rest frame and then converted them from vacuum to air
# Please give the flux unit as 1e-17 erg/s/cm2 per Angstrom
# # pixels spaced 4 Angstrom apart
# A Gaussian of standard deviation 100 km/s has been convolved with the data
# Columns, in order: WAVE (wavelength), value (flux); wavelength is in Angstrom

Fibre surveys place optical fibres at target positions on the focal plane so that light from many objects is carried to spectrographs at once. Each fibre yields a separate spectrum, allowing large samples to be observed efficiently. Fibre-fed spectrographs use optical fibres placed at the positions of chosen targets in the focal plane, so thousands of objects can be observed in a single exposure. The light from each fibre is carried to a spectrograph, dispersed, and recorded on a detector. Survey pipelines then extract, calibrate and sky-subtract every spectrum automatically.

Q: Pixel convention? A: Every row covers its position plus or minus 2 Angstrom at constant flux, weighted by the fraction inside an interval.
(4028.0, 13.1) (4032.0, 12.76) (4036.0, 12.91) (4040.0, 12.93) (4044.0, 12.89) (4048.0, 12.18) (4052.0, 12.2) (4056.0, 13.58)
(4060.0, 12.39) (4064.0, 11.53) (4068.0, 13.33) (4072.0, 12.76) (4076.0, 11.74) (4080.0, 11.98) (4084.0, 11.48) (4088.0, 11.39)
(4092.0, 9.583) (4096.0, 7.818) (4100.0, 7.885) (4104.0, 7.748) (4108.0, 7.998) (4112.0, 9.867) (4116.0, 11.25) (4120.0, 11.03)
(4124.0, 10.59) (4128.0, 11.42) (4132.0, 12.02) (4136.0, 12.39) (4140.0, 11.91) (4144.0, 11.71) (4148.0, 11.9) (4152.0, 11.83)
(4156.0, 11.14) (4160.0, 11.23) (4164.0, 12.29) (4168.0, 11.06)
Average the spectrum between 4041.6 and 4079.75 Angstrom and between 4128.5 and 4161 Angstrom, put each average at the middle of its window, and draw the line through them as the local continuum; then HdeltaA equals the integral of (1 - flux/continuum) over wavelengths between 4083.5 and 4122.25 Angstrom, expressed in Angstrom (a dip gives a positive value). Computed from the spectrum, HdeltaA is 8.3 Angstrom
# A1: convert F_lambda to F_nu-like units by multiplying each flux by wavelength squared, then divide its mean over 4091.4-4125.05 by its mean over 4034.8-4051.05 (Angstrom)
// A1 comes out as 0.75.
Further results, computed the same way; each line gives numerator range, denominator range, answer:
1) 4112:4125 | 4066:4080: 0.88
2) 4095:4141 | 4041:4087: 0.85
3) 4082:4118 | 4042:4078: 0.77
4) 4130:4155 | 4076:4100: 1.18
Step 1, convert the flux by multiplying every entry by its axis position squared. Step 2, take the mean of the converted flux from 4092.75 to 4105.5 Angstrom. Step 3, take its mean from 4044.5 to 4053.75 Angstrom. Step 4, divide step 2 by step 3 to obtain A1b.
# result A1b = 0.7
